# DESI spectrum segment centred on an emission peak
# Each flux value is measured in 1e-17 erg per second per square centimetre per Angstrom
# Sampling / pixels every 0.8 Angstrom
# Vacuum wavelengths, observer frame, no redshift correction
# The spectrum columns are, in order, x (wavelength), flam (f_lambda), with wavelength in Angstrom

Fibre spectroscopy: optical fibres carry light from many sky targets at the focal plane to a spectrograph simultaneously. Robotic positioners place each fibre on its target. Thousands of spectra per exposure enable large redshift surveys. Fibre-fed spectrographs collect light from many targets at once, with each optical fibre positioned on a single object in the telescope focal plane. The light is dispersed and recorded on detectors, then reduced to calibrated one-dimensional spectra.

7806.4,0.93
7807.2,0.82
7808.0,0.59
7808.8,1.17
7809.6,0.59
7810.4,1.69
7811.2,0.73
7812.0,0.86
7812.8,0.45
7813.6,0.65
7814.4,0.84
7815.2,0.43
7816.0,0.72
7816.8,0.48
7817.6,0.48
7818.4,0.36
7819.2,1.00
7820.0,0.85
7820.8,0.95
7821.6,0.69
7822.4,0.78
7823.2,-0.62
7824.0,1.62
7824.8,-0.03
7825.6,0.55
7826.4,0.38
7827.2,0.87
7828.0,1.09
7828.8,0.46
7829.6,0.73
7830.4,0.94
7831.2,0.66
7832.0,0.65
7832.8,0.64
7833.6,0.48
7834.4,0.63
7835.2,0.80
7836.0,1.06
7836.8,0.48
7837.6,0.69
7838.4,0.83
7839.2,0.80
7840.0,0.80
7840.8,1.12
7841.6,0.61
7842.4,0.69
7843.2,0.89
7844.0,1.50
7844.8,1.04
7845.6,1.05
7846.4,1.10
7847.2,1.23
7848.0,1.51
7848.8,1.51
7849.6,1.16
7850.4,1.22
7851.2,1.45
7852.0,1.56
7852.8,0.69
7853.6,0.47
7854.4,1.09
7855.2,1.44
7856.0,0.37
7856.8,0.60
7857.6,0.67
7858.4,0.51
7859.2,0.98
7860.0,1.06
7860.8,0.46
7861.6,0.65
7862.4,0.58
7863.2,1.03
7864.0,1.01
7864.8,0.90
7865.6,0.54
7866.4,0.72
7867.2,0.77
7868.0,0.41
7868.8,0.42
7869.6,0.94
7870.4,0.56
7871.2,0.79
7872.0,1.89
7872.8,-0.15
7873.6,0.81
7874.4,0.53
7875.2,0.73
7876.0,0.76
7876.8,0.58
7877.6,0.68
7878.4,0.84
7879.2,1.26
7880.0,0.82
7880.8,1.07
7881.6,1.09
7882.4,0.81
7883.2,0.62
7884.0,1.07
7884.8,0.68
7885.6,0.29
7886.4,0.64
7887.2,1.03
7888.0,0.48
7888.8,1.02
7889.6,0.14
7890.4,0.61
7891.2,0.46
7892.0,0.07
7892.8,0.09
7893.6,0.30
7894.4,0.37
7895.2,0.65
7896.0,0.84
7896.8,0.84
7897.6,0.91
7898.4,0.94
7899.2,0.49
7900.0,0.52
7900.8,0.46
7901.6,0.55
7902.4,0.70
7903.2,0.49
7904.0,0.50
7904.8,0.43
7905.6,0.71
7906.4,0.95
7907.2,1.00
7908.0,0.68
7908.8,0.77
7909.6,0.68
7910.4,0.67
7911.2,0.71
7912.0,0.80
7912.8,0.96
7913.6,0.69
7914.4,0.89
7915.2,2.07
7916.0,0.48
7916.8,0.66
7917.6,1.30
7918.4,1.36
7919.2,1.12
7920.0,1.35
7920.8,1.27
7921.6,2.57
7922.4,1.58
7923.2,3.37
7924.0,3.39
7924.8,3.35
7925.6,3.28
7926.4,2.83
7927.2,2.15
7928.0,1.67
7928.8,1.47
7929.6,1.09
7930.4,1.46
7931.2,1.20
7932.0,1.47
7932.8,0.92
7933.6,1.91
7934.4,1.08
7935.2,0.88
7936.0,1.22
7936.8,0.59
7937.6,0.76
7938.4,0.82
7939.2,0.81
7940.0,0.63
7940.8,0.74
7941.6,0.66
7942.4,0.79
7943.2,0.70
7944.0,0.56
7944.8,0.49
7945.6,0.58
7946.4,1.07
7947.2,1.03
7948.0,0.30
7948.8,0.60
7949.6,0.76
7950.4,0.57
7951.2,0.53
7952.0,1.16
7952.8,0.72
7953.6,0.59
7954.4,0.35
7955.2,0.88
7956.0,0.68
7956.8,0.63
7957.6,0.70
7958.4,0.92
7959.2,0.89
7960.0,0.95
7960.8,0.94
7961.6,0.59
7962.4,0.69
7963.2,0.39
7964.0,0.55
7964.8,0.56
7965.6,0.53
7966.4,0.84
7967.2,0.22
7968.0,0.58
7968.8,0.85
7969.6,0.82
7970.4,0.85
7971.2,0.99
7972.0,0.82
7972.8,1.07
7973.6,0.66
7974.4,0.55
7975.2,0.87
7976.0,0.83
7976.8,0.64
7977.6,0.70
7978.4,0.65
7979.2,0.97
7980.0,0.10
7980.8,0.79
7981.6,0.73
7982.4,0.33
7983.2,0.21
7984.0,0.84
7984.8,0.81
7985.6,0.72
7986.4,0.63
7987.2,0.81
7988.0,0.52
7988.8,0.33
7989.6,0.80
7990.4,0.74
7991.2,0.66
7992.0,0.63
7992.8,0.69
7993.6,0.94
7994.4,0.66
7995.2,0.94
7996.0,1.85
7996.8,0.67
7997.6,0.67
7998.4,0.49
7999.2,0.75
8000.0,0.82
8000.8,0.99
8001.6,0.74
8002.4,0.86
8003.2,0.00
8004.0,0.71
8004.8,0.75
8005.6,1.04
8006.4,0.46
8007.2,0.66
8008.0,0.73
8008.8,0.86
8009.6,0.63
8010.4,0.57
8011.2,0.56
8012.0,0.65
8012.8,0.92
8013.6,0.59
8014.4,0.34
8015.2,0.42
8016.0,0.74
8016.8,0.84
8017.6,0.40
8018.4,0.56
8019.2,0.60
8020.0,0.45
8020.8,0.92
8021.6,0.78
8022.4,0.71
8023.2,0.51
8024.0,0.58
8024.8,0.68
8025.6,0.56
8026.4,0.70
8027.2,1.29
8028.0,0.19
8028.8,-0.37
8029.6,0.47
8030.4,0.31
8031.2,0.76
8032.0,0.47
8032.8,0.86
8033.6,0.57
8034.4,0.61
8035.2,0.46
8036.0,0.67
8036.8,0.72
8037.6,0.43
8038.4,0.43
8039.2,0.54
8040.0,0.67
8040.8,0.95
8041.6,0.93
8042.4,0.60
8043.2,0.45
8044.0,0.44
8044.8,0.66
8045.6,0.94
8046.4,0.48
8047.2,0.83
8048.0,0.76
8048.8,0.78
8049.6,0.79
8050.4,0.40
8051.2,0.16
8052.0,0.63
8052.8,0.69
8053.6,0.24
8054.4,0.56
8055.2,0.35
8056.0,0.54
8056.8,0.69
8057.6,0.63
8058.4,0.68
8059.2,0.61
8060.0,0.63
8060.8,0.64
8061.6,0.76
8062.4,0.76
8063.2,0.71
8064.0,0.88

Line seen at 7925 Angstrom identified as [O III] 5007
